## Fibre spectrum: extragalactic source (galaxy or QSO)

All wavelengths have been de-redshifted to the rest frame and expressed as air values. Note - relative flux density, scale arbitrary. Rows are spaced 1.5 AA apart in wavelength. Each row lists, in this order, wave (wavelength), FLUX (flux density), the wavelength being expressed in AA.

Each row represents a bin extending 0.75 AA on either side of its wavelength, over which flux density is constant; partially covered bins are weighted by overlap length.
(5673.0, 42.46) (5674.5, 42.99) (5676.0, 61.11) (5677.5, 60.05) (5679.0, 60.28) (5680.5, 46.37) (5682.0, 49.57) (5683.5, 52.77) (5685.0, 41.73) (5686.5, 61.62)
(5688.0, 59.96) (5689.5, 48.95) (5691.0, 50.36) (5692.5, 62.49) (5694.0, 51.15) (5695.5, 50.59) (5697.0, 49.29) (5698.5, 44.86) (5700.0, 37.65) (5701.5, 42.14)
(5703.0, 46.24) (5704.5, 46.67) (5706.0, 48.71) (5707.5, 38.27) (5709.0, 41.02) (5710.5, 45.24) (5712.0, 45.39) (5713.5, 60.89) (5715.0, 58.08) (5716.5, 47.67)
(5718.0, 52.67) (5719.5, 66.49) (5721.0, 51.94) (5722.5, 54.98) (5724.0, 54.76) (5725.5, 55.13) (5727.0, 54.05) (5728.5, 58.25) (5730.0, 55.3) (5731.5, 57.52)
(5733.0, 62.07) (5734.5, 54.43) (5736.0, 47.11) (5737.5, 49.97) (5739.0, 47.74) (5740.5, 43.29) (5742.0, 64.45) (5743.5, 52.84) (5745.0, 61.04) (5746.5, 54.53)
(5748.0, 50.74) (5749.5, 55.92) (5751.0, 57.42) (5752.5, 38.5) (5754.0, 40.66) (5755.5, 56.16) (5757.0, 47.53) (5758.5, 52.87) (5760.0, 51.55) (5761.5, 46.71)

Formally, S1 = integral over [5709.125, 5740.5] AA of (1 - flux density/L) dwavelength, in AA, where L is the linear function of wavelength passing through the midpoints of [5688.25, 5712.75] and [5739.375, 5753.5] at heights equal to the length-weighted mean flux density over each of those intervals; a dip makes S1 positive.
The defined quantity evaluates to -2.1 AA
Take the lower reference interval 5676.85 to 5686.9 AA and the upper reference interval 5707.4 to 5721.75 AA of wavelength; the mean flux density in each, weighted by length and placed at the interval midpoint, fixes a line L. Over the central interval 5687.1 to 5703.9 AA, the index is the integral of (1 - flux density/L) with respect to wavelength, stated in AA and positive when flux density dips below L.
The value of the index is 0.88 AA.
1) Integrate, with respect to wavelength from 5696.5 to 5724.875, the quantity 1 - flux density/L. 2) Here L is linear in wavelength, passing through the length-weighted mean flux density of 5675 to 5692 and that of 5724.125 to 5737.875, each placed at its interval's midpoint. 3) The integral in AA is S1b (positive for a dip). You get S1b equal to 2.8 AA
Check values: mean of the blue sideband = 53.9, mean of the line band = 49.1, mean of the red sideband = 55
